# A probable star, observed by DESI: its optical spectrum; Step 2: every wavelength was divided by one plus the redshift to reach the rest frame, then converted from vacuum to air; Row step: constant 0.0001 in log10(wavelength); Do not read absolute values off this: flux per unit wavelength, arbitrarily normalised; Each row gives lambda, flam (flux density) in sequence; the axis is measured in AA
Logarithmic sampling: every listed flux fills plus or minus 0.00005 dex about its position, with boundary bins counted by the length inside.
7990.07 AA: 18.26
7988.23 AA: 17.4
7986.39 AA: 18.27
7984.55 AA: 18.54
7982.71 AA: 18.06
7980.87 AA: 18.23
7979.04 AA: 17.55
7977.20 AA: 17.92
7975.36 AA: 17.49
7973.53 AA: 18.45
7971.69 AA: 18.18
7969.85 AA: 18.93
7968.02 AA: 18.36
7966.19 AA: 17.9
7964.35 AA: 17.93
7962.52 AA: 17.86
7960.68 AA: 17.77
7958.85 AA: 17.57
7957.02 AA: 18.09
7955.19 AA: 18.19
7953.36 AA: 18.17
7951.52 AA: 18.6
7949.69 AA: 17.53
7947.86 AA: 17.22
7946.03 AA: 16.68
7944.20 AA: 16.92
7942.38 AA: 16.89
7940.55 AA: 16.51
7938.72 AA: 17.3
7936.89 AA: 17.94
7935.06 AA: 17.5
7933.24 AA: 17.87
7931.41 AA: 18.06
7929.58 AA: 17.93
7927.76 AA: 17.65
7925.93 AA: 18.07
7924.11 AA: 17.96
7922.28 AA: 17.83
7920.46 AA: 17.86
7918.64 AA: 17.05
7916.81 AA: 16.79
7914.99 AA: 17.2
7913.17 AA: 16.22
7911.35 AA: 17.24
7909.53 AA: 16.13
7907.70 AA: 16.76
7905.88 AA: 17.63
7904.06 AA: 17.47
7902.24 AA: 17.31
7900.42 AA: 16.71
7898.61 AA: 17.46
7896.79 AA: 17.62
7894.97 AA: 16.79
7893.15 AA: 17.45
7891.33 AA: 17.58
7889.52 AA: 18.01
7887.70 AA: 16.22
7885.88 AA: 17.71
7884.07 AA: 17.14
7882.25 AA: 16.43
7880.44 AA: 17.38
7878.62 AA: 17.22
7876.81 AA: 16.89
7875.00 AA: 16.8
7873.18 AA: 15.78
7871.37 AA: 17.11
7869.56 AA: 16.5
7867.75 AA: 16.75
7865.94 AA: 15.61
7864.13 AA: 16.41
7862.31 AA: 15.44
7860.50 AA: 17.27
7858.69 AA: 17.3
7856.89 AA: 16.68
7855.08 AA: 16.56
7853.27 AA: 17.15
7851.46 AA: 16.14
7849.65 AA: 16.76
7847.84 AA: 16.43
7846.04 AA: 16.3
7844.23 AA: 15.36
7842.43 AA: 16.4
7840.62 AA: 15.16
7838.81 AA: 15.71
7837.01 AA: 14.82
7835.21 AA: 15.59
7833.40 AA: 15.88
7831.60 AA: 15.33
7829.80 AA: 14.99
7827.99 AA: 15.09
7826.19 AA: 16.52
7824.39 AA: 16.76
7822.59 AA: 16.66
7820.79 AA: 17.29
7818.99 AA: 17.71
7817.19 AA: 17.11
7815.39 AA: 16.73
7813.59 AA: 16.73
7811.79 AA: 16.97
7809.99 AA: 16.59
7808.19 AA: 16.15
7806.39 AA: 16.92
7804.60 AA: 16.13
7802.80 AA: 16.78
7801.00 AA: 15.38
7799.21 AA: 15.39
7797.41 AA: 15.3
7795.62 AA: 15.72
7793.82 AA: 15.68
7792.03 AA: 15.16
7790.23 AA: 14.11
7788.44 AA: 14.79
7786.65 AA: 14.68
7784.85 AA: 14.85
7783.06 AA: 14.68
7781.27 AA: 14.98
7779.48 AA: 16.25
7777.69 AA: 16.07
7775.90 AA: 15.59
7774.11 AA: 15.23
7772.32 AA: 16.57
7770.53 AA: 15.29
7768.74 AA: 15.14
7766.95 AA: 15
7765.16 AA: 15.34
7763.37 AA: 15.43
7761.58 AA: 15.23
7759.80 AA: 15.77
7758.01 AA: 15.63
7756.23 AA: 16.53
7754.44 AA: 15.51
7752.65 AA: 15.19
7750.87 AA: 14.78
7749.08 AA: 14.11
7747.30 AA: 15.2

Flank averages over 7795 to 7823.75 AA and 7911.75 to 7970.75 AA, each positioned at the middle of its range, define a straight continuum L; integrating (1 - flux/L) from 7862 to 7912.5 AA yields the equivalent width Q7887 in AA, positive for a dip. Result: 0.7 AA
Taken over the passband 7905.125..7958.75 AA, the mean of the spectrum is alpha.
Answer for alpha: 17.4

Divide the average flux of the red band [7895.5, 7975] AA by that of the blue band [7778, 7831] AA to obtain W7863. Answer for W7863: 1.10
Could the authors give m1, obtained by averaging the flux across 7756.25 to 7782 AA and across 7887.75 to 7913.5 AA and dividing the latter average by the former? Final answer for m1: 1.1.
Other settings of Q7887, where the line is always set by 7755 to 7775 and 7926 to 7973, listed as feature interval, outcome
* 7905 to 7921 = 0.3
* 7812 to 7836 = -0.2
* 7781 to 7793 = 0.8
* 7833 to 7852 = 0.7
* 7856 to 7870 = 0.2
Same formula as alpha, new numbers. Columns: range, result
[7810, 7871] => 16.3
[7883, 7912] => 17.2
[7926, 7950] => 17.4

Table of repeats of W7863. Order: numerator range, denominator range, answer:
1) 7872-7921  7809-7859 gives 1.05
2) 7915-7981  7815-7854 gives 1.10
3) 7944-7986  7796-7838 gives 1.11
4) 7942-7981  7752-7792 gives 1.16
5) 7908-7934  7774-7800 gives 1.14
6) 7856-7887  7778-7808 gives 1.08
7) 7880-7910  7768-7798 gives 1.12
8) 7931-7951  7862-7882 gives 1.05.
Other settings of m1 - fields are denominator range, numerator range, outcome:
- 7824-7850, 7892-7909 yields 1.09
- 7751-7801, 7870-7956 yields 1.13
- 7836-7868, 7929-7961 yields 1.08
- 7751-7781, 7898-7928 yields 1.11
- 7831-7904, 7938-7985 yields 1.07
